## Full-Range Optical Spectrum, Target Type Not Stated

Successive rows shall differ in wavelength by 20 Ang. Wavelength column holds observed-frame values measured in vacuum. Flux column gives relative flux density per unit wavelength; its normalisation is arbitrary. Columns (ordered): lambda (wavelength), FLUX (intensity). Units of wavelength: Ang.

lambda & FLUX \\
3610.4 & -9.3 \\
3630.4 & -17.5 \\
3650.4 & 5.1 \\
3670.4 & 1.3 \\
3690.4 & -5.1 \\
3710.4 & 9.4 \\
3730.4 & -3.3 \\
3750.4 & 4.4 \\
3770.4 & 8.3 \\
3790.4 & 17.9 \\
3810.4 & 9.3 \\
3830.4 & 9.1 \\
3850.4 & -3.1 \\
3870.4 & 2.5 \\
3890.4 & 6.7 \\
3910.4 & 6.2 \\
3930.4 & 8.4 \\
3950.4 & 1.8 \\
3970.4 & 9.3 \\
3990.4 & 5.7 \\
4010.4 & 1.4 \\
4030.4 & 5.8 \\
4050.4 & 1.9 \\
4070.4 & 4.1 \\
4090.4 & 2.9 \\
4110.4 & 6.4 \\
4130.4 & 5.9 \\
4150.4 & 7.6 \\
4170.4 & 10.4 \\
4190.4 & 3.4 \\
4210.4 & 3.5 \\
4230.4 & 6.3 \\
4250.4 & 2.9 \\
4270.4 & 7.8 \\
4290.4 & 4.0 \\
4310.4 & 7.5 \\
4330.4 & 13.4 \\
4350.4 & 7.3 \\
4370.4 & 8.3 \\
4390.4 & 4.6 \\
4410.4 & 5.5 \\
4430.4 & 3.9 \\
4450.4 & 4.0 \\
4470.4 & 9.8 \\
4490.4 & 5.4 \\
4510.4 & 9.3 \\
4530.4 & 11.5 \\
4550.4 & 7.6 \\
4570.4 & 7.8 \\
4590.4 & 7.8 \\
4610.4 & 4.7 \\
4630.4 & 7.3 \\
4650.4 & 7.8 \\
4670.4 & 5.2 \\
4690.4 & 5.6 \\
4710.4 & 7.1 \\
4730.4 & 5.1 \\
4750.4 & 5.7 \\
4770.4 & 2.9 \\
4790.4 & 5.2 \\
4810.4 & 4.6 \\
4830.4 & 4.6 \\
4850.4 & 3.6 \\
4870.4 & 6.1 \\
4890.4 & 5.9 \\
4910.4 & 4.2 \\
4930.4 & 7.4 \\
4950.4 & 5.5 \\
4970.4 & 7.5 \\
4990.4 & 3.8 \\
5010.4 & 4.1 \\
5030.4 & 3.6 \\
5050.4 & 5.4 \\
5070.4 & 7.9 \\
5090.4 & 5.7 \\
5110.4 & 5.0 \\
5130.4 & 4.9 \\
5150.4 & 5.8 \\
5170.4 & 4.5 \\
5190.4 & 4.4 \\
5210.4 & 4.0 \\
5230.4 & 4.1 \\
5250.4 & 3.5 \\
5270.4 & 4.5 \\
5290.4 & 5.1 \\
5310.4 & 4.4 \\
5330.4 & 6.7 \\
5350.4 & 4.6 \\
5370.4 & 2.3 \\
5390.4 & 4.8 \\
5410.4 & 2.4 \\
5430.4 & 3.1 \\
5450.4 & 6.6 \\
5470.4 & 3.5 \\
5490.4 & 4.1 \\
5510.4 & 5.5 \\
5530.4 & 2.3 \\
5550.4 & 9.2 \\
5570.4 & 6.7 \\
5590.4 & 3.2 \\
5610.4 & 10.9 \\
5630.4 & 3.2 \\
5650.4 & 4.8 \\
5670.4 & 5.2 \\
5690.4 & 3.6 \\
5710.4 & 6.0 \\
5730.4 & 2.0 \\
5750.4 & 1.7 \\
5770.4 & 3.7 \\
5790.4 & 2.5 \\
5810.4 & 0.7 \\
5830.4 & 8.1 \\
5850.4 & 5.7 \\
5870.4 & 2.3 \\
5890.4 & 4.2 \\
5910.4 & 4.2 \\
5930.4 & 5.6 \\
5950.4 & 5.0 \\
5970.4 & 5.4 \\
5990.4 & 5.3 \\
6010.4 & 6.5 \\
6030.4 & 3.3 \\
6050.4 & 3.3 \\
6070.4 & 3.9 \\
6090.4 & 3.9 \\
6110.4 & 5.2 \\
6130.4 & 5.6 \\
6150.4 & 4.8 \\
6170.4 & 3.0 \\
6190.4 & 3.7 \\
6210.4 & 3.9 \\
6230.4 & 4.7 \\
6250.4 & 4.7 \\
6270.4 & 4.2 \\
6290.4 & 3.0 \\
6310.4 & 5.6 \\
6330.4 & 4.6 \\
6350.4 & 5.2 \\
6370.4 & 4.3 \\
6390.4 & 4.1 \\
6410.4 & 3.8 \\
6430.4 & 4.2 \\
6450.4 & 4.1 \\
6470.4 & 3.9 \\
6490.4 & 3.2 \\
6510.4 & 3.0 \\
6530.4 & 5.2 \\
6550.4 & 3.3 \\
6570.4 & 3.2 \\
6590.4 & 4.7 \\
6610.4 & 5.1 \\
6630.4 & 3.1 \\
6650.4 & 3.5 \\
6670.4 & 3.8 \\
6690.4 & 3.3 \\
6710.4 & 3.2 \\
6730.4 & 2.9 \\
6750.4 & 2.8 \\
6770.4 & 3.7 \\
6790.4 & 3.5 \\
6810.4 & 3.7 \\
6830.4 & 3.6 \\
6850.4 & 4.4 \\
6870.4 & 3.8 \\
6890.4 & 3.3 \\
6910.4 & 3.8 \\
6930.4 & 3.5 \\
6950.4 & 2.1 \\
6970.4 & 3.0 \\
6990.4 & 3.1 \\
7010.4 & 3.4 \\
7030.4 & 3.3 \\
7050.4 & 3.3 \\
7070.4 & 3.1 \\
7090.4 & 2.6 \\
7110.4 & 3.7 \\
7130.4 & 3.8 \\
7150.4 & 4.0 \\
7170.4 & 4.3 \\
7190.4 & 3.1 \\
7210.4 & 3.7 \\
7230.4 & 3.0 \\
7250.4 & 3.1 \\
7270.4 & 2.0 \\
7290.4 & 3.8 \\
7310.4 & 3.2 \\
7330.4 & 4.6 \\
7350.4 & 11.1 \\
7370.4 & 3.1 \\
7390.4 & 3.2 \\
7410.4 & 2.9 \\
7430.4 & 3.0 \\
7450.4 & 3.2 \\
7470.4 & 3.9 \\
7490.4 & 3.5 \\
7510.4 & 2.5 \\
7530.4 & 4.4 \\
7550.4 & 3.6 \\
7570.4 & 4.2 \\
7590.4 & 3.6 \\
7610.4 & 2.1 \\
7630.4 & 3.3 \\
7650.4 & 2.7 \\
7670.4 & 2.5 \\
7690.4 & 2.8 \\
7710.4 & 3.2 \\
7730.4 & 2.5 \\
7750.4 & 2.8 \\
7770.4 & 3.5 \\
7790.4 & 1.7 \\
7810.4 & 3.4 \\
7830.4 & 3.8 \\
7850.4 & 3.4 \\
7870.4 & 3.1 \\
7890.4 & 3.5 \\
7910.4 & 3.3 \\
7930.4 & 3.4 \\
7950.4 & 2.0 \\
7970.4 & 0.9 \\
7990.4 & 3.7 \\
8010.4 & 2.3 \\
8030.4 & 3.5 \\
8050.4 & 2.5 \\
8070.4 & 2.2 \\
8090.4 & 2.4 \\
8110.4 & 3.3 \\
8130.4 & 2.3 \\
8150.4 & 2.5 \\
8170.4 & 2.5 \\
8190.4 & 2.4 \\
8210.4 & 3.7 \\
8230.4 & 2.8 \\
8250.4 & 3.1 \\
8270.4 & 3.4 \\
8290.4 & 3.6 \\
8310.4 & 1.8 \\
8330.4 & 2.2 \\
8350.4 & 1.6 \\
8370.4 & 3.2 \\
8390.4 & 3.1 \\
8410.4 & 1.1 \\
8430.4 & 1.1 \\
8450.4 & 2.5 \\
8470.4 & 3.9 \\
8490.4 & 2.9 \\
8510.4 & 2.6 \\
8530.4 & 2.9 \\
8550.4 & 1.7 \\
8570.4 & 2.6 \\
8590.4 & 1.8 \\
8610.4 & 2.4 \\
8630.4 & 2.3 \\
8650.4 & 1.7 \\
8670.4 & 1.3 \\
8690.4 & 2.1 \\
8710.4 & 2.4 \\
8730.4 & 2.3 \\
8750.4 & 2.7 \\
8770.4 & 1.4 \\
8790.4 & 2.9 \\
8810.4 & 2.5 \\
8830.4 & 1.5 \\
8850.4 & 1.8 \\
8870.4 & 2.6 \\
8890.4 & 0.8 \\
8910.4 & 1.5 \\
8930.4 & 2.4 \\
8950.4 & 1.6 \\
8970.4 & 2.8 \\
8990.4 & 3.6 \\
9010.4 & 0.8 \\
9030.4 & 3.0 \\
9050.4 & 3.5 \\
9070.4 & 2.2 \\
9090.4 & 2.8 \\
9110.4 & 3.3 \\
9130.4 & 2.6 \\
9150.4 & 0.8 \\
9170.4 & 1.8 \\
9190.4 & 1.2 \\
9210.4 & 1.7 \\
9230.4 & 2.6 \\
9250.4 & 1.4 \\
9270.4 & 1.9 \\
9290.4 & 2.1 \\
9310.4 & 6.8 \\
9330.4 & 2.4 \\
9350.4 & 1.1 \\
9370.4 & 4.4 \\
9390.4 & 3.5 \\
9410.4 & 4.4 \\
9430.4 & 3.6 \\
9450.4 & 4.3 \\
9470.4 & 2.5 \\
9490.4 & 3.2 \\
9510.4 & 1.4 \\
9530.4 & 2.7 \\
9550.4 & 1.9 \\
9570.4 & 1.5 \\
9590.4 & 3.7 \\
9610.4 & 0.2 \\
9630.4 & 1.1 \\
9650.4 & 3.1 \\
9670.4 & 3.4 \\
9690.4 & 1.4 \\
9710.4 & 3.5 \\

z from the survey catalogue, 0.120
